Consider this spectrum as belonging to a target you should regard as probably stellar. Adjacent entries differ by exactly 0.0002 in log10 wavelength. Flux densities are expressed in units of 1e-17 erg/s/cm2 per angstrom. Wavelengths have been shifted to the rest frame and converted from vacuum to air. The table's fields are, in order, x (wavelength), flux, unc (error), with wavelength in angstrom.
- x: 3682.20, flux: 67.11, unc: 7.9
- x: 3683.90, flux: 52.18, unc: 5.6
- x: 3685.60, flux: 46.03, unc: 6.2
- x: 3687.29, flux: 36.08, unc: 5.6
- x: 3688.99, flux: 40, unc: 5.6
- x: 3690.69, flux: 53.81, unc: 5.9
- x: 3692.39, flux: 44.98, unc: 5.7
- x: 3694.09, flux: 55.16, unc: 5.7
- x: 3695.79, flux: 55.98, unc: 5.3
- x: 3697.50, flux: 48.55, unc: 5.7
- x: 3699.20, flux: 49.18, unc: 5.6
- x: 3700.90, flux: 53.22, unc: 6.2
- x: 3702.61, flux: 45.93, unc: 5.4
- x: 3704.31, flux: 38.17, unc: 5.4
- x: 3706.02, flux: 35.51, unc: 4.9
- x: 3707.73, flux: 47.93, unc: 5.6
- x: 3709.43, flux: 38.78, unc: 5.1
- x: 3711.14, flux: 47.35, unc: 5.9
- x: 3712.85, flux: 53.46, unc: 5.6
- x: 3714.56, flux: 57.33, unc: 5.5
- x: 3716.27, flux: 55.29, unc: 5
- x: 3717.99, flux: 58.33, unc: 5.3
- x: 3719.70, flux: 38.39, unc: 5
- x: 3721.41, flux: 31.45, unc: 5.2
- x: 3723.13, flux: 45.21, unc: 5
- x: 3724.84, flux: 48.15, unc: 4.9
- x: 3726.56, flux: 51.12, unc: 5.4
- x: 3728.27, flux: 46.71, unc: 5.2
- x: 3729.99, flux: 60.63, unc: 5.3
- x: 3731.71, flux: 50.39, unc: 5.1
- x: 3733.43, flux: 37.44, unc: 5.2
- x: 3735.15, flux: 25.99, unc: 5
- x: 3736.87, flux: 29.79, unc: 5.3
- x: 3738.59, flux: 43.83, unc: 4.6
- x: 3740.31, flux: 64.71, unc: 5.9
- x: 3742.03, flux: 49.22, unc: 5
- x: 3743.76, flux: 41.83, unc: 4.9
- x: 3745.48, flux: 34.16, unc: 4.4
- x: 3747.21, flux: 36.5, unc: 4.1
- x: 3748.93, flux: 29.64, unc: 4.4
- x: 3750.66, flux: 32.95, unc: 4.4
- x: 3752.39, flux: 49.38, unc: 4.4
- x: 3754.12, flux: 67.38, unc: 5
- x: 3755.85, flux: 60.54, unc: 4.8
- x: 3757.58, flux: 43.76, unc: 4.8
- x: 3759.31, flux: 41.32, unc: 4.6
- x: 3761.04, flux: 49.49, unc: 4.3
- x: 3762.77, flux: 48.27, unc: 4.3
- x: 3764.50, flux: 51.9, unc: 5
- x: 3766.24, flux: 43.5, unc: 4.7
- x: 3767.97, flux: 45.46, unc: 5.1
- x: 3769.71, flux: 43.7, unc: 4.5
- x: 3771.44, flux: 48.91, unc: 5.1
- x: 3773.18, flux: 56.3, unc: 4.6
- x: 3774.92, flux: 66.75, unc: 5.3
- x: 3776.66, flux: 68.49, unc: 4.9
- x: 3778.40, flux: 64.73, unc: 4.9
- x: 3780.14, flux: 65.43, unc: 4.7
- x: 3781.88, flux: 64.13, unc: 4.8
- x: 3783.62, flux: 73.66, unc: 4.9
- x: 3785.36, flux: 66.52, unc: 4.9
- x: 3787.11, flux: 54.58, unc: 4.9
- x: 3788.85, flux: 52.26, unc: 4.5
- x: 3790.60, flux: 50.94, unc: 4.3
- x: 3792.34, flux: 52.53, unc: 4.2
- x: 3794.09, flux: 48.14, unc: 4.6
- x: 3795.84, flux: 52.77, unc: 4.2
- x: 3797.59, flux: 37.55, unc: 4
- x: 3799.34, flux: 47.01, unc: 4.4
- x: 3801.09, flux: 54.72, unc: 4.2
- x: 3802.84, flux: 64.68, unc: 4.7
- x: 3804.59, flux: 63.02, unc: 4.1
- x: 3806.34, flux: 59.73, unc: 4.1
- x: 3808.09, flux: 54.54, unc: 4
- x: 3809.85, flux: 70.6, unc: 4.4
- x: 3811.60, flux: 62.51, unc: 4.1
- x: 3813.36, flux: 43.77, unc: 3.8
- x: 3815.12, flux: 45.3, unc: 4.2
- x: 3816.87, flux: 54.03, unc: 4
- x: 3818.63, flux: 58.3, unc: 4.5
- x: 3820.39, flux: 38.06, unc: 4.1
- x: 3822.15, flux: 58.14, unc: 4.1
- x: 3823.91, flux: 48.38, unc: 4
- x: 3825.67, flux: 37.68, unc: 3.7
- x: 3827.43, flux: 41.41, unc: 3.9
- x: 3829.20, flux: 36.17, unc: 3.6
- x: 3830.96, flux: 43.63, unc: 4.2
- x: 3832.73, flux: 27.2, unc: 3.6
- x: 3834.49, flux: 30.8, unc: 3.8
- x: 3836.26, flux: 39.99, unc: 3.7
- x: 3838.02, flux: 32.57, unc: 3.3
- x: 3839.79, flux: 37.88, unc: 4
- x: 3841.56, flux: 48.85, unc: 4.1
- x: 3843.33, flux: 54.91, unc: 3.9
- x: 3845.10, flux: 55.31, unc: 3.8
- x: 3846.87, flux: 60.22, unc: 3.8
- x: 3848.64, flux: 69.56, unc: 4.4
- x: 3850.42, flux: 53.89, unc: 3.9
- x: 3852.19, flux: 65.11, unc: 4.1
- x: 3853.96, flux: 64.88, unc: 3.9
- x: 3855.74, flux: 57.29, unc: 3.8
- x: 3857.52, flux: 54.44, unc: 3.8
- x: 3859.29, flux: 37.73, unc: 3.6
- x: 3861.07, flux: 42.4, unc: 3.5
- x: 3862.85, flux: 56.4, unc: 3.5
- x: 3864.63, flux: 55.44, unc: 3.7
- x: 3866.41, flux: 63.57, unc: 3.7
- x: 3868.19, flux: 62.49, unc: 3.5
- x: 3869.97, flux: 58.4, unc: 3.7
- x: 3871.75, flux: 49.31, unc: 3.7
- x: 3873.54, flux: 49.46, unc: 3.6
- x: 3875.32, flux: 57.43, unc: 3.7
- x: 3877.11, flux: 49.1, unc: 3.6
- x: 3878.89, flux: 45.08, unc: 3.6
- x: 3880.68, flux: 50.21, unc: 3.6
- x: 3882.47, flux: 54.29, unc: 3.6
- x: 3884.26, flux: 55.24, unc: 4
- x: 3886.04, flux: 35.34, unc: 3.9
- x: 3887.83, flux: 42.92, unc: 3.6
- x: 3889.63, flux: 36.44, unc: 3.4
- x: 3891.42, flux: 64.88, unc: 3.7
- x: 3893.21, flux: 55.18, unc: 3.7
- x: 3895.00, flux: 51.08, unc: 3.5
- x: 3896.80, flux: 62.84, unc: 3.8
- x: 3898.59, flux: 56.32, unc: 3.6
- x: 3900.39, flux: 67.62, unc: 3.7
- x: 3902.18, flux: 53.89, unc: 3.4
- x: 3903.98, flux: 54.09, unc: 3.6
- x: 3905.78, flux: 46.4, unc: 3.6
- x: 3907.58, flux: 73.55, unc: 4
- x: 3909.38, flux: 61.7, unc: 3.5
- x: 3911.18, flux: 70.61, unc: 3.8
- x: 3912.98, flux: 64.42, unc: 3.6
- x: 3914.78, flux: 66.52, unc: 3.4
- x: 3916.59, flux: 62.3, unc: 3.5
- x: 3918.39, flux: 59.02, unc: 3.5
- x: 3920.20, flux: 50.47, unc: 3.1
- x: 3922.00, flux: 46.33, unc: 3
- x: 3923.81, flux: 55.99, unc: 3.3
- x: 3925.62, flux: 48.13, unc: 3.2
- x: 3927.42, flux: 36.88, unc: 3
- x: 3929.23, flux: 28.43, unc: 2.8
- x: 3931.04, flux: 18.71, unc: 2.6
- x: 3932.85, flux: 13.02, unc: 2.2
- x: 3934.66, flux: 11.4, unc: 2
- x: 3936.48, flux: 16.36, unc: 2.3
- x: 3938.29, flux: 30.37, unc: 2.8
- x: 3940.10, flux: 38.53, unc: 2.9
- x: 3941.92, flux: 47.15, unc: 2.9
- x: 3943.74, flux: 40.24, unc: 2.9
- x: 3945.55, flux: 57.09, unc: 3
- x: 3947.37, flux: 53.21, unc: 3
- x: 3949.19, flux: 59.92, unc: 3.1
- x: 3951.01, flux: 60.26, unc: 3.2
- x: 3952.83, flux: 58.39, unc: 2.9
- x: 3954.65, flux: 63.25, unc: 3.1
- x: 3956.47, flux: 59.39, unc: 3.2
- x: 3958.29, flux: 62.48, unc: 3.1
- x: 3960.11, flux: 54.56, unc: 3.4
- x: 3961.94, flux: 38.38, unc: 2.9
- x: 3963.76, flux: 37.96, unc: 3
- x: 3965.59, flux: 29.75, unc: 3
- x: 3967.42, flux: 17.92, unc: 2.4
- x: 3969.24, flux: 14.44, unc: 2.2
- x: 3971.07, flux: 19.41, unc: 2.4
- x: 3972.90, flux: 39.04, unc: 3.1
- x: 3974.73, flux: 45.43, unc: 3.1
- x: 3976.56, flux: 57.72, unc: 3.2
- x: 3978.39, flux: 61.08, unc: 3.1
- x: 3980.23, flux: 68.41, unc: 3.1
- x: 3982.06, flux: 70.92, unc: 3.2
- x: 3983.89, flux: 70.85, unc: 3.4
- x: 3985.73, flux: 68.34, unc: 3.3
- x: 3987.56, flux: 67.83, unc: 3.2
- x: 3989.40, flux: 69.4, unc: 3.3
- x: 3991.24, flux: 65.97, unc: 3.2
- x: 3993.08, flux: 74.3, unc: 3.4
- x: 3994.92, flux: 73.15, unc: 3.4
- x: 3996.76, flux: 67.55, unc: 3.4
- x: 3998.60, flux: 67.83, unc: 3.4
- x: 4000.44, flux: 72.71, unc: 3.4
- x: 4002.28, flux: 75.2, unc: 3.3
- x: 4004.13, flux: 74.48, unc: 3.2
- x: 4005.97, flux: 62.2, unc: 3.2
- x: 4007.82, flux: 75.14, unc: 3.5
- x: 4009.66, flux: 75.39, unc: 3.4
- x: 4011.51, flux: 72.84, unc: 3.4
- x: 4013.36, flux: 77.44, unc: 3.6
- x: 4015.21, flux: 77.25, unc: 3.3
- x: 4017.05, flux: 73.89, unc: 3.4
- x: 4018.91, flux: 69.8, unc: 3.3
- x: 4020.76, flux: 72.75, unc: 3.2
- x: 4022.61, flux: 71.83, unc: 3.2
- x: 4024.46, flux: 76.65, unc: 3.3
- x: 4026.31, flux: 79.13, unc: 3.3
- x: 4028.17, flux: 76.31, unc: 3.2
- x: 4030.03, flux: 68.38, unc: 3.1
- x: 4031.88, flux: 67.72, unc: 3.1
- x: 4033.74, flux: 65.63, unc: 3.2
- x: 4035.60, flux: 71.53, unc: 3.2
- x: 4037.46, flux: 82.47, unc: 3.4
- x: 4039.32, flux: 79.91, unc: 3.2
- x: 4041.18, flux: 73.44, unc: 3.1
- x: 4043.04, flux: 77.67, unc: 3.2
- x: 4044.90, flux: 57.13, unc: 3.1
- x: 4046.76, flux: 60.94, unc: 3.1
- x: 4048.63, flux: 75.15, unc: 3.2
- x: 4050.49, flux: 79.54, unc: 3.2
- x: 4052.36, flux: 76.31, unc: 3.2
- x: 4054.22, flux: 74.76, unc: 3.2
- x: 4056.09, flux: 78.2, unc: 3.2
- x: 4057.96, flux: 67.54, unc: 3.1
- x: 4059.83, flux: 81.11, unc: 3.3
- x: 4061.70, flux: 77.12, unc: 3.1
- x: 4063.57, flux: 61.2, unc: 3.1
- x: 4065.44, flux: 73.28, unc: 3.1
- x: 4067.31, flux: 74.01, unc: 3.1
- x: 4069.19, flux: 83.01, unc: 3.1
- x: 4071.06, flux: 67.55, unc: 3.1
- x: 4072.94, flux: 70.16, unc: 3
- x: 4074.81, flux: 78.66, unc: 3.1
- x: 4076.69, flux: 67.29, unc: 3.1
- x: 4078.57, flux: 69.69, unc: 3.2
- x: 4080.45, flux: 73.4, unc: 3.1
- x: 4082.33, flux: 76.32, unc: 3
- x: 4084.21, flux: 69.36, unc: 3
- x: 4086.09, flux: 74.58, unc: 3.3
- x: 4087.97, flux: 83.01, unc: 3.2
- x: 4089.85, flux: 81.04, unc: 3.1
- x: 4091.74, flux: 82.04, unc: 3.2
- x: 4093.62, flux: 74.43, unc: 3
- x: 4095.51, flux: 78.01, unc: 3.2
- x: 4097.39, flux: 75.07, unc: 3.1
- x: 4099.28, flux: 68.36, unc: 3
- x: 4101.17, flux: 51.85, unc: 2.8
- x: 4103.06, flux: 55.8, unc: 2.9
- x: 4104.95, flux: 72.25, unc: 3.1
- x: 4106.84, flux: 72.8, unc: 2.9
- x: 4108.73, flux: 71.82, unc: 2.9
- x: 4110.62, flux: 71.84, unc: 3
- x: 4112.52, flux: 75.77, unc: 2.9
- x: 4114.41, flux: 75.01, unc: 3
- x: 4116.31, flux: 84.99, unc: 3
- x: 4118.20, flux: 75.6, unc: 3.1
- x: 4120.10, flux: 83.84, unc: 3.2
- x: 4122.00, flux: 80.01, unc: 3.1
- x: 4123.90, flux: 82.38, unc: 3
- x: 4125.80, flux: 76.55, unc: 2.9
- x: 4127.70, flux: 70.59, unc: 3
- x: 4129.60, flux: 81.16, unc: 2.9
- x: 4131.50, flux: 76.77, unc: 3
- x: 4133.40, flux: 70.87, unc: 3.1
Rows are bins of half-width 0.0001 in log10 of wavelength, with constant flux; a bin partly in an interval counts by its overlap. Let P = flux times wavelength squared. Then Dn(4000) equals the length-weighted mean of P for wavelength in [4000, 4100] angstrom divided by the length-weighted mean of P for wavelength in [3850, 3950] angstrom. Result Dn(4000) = 1.6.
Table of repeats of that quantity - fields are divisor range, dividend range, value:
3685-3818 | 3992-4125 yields 1.72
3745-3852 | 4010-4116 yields 1.64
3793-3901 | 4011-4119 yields 1.59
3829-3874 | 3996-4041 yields 1.57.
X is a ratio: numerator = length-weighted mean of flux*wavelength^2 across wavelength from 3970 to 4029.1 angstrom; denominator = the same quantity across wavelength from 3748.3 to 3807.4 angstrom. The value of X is 1.42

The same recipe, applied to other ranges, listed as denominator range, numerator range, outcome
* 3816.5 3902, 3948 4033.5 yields 1.32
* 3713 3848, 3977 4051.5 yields 1.63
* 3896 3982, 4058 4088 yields 1.64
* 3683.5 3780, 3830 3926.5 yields 1.21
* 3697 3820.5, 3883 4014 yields 1.18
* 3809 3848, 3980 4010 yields 1.64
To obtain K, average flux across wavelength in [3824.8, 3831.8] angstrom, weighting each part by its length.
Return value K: 39.7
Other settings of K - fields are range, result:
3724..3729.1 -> 48.7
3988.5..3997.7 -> 70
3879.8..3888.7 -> 47.6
